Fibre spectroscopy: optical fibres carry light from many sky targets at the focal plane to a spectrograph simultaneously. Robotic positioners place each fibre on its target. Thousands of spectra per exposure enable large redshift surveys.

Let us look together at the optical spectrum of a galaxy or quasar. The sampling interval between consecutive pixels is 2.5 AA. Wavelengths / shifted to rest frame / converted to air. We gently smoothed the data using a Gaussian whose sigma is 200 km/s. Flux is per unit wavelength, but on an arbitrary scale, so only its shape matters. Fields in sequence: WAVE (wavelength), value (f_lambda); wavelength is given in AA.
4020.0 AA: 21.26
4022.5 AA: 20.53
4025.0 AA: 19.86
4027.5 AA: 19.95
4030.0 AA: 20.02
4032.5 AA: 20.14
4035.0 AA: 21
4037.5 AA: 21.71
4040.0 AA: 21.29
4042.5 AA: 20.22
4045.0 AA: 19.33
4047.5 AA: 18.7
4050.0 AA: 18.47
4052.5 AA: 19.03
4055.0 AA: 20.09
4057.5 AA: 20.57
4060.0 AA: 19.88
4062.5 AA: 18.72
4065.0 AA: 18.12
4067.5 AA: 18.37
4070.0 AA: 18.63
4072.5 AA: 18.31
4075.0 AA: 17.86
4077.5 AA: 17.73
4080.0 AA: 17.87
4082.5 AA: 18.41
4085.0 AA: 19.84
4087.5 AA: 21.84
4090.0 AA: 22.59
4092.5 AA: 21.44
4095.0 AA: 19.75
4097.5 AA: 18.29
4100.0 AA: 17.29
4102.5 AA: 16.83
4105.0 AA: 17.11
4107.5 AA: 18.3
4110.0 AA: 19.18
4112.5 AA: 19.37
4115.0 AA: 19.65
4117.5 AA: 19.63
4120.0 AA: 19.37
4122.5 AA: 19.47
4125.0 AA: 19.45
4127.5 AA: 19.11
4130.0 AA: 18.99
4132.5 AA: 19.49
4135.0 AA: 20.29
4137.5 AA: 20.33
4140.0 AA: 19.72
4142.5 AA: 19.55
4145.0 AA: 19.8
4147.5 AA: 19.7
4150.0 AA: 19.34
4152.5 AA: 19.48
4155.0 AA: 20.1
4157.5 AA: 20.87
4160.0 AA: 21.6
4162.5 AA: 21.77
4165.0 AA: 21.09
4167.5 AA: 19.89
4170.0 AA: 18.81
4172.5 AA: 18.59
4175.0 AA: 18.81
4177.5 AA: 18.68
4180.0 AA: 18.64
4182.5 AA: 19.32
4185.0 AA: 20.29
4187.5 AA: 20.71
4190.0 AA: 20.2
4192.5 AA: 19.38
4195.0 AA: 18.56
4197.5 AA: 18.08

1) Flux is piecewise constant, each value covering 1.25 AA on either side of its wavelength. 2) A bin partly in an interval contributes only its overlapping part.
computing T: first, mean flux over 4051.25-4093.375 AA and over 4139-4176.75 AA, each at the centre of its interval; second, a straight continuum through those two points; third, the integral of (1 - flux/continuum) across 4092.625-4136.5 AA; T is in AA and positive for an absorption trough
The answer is 1.4 AA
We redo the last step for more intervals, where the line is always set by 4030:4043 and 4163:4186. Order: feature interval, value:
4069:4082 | 1.5 AA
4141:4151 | 0.1 AA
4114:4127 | 0.3 AA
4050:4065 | 0.9 AA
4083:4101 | 0.1 AA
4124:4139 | 0.2 AA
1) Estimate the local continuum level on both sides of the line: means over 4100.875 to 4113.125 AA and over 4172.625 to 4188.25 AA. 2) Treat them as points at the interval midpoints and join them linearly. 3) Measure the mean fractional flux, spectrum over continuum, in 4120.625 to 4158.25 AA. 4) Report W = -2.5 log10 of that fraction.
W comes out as -0.06 mag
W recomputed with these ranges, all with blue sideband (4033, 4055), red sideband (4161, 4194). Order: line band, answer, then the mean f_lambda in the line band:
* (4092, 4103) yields 0.07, 18.7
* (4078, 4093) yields -0.01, 20.1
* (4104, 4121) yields 0.05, 19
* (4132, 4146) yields -0.01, 19.9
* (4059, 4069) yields 0.07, 18.7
